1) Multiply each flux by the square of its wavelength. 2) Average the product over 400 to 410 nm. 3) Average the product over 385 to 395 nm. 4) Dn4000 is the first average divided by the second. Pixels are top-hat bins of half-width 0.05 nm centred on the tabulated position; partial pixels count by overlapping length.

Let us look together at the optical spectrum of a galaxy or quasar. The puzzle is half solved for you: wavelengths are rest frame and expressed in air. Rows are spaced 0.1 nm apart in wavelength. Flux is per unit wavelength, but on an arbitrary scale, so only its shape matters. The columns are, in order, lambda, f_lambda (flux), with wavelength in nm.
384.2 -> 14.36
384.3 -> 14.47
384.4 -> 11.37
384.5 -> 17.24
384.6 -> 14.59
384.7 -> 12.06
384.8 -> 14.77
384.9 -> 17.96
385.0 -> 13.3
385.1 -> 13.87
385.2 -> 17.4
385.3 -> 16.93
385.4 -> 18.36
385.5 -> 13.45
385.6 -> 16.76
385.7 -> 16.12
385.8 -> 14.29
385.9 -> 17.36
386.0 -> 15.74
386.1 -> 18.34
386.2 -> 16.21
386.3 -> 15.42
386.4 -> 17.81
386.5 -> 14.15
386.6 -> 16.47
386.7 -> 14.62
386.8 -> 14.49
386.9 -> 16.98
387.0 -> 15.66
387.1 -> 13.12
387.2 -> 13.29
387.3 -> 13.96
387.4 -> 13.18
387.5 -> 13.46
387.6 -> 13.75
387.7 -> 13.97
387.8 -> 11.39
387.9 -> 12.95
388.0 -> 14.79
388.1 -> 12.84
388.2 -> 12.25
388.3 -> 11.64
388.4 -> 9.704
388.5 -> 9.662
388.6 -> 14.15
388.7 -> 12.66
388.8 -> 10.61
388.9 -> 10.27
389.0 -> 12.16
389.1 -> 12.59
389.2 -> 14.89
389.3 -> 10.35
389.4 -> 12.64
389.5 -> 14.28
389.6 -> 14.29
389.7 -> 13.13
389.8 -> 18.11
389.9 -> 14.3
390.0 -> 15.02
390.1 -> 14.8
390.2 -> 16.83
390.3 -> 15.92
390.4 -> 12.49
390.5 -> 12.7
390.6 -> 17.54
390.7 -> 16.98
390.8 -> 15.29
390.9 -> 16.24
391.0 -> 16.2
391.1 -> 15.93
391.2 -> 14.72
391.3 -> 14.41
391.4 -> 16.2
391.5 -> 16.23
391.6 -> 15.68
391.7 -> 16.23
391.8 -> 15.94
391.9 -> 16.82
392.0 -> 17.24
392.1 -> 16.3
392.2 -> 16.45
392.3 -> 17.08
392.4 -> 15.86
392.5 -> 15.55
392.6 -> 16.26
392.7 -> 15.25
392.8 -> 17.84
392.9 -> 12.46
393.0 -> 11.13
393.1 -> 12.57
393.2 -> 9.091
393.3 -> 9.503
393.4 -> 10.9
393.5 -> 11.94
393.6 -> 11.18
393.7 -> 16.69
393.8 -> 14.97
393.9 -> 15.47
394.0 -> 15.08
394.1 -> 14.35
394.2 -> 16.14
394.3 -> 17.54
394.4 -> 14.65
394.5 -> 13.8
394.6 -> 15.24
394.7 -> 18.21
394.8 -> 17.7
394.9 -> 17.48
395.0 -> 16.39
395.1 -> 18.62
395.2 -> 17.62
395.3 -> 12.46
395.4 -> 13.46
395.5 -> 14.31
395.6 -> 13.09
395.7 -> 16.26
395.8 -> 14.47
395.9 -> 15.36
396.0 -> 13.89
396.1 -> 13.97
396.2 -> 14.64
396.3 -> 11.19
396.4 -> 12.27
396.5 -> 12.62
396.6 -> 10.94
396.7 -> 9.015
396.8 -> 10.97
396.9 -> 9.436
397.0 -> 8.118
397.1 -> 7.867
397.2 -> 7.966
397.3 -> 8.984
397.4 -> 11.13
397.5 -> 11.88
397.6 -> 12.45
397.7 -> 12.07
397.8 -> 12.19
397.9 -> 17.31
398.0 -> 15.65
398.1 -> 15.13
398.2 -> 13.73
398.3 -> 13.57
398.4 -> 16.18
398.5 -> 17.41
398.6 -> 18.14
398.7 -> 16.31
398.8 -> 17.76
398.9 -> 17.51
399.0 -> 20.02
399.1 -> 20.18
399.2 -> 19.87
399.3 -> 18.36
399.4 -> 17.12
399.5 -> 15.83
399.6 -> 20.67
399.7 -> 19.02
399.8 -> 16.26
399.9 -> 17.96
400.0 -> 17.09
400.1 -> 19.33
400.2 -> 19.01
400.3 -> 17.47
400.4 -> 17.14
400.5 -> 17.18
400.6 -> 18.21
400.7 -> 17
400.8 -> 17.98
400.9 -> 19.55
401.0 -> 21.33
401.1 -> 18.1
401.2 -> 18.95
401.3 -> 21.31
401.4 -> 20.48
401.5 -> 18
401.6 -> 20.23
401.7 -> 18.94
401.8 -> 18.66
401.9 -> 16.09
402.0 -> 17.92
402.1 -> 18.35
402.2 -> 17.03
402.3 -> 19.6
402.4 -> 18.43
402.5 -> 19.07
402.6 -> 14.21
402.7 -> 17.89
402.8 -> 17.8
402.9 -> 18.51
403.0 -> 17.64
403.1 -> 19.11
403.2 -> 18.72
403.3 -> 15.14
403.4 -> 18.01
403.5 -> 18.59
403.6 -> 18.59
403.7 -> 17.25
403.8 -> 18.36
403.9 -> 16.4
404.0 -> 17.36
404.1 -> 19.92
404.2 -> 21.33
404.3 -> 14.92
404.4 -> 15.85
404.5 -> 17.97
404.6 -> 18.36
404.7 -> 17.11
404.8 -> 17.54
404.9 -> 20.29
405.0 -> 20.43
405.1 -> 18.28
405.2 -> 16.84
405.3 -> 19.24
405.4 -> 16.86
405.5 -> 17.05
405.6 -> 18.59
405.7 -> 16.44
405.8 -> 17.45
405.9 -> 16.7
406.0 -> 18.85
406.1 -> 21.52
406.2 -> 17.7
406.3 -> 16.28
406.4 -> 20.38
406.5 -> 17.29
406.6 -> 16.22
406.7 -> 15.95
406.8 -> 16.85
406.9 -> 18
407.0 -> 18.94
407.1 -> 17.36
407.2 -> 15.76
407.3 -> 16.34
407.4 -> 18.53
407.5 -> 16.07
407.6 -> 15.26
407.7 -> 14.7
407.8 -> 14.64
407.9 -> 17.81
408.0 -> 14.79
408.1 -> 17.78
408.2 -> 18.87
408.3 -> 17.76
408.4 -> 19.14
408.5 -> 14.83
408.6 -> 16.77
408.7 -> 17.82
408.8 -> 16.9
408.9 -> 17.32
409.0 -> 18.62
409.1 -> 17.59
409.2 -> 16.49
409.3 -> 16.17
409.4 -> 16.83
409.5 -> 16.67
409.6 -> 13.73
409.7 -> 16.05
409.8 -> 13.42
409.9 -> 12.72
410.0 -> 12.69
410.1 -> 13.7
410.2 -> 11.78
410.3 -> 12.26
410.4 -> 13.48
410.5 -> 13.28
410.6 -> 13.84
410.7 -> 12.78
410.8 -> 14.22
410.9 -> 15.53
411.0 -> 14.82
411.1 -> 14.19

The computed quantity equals 1.3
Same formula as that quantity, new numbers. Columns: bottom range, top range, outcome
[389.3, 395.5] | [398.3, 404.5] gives 1.26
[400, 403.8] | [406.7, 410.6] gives 0.90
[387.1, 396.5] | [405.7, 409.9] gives 1.28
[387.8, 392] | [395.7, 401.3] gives 1.14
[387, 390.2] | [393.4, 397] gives 1.12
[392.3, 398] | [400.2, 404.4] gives 1.39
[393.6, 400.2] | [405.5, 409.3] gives 1.21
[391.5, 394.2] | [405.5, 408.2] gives 1.26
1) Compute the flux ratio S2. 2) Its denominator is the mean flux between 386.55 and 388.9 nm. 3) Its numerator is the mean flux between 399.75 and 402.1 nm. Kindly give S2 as 1.39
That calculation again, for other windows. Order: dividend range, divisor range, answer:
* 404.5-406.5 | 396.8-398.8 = 1.40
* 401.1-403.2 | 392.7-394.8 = 1.31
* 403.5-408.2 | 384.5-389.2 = 1.23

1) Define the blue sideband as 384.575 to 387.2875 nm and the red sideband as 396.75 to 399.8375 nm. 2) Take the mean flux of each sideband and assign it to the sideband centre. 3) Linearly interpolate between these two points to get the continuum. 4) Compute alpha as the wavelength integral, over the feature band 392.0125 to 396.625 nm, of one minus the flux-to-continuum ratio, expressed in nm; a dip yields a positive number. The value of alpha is 0.14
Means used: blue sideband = 15.5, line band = 14.6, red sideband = 14.8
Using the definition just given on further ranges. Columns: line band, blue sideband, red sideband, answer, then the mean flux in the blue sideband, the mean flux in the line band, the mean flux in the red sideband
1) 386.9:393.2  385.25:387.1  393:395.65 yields 0.40 nm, 16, 14.3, 14.5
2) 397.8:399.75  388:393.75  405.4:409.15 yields -0.20 nm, 14.1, 17.2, 17.3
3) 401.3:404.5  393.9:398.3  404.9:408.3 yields -0.39 nm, 13.6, 18.1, 17.4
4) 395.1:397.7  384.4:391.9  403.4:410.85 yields 0.54 nm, 14.6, 12.3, 16.8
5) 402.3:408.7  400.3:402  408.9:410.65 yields -0.36 nm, 18.6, 17.6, 14.7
